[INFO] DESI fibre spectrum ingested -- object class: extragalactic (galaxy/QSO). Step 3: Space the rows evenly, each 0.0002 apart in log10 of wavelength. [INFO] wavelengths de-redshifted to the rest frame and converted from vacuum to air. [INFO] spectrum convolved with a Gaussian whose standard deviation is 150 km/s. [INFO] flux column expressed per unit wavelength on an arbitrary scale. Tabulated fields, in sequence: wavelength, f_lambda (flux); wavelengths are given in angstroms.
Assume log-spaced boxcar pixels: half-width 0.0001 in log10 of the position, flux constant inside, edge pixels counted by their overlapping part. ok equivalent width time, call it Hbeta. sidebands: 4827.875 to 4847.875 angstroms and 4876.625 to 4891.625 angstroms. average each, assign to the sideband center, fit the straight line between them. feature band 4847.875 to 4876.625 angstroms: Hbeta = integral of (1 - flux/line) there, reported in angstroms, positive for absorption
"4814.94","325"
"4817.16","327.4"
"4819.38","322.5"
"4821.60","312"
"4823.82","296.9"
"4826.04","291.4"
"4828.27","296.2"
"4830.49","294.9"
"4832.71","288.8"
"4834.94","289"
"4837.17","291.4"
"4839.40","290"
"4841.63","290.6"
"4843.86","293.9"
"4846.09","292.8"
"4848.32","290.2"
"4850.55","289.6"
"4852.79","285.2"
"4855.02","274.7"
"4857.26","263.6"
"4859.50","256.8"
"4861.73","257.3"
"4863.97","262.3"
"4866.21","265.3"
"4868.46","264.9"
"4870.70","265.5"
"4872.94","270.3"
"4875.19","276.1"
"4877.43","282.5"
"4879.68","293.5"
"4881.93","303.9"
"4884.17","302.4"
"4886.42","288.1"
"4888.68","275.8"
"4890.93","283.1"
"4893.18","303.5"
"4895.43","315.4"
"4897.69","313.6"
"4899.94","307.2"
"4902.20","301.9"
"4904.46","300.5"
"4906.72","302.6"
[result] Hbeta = 2.01 angstroms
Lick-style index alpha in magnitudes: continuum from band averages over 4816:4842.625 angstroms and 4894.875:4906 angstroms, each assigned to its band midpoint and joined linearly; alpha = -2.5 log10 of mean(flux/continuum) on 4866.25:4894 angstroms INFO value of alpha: 0.08 mag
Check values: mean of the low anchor 299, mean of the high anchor 307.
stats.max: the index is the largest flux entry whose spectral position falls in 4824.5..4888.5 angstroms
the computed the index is 303.9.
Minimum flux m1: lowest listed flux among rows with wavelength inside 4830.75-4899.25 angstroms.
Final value 256.8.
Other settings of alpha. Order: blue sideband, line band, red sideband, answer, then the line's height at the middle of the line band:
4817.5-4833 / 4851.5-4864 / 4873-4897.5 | 0.114 mag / 297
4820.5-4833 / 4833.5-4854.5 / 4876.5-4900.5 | 0.028 mag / 297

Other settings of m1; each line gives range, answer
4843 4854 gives 285.2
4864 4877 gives 264.9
